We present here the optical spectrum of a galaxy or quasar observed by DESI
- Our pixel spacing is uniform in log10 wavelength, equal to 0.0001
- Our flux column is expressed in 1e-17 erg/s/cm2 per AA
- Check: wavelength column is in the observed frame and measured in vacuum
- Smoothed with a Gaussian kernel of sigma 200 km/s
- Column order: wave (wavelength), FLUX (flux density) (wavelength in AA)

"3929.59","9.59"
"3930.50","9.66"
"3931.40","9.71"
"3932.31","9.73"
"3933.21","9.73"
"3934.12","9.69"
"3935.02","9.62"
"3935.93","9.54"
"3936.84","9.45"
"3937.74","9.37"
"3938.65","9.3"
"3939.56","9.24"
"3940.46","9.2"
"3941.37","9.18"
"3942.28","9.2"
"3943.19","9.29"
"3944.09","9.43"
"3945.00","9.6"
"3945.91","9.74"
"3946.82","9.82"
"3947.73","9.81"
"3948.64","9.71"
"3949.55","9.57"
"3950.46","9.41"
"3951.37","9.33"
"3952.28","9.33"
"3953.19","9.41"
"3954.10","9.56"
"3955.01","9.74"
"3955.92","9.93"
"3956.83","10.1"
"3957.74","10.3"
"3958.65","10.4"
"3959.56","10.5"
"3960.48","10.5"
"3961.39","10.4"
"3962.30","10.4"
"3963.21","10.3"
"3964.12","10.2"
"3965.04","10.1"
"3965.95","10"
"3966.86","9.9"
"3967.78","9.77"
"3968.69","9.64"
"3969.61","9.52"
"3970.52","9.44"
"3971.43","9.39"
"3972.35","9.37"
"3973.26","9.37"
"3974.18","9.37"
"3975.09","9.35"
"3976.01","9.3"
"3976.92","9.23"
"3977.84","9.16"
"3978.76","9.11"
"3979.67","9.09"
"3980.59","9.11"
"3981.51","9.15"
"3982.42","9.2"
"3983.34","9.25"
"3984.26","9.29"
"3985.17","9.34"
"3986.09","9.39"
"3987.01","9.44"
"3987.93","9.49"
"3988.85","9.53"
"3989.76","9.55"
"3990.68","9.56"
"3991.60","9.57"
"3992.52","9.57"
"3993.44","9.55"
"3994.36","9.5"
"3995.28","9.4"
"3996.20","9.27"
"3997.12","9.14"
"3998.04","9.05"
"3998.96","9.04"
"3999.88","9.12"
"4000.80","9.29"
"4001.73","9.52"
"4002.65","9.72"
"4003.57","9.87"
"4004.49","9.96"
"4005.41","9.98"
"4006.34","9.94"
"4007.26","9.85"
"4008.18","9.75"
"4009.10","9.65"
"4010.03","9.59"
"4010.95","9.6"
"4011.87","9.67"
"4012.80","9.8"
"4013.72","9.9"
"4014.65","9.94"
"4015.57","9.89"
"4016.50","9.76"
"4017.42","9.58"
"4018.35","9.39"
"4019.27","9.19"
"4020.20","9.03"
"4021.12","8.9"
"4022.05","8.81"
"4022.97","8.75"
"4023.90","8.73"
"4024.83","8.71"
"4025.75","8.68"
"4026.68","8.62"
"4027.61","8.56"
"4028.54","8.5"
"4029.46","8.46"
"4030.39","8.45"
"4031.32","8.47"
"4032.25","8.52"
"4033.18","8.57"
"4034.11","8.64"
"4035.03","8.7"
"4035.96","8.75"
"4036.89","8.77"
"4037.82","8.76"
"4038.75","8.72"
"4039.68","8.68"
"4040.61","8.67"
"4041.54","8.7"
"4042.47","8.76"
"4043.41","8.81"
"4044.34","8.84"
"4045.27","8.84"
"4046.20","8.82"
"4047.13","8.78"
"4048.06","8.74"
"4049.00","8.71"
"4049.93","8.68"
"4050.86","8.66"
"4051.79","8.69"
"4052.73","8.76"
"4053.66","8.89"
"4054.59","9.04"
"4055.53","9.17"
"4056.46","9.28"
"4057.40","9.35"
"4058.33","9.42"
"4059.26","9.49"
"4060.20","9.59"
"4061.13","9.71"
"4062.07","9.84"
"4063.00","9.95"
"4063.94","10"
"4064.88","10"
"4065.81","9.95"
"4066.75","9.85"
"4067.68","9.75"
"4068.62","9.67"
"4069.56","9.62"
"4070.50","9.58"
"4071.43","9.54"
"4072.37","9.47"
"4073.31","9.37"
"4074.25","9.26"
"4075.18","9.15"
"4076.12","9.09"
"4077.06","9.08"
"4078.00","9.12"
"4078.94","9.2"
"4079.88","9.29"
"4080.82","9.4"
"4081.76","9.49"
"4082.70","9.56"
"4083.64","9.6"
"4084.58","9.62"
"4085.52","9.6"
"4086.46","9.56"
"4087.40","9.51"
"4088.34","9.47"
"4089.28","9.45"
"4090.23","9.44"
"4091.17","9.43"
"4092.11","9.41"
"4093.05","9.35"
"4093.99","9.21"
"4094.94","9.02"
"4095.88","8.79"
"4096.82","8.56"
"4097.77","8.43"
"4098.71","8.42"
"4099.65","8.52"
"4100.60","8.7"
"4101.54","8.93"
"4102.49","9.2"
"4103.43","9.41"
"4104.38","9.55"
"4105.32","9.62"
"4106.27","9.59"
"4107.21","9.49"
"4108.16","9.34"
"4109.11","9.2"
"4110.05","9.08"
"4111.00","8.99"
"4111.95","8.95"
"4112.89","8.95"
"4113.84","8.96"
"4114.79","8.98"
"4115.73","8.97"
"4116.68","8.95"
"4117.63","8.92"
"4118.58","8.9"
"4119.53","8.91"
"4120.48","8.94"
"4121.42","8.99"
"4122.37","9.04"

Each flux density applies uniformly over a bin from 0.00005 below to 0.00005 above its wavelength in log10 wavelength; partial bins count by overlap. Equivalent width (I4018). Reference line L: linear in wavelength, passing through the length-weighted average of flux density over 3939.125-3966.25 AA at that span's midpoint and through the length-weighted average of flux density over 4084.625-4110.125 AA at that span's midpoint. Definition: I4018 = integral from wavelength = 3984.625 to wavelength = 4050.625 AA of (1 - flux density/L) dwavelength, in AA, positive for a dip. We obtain 2.58 AA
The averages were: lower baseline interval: 9.79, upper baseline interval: 9.21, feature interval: 9.16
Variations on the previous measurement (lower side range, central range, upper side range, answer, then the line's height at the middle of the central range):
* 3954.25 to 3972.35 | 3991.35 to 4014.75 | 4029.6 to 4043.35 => -0.8 AA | 9.27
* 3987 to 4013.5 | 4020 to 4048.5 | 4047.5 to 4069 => 2.2 AA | 9.44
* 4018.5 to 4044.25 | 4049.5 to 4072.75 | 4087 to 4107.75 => -1.4 AA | 8.91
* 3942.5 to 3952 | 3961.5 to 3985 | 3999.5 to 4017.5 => 0.2 AA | 9.63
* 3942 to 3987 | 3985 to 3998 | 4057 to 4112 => 0.2 AA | 9.57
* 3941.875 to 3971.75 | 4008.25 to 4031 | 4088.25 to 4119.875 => 0.8 AA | 9.5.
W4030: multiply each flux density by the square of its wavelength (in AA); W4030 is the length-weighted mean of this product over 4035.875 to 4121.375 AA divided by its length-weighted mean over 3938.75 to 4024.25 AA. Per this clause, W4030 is 1.01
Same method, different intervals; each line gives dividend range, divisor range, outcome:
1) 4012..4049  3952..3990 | 0.95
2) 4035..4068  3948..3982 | 0.98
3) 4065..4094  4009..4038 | 1.08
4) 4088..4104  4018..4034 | 1.07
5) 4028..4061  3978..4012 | 0.96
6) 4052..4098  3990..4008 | 1.02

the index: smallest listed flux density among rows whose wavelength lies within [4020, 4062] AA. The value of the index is 8.45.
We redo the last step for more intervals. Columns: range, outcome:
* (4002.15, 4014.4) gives 9.59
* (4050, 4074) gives 8.66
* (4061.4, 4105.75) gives 8.42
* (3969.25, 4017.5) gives 9.04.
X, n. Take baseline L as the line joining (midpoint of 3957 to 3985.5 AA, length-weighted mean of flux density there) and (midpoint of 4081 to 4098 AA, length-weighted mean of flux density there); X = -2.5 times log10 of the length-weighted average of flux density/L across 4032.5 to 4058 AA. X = 0.08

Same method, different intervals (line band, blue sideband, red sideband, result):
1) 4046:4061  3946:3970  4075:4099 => 0.046 mag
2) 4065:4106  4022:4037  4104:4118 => -0.038 mag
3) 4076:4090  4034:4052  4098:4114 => -0.051 mag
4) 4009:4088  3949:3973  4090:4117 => 0.024 mag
